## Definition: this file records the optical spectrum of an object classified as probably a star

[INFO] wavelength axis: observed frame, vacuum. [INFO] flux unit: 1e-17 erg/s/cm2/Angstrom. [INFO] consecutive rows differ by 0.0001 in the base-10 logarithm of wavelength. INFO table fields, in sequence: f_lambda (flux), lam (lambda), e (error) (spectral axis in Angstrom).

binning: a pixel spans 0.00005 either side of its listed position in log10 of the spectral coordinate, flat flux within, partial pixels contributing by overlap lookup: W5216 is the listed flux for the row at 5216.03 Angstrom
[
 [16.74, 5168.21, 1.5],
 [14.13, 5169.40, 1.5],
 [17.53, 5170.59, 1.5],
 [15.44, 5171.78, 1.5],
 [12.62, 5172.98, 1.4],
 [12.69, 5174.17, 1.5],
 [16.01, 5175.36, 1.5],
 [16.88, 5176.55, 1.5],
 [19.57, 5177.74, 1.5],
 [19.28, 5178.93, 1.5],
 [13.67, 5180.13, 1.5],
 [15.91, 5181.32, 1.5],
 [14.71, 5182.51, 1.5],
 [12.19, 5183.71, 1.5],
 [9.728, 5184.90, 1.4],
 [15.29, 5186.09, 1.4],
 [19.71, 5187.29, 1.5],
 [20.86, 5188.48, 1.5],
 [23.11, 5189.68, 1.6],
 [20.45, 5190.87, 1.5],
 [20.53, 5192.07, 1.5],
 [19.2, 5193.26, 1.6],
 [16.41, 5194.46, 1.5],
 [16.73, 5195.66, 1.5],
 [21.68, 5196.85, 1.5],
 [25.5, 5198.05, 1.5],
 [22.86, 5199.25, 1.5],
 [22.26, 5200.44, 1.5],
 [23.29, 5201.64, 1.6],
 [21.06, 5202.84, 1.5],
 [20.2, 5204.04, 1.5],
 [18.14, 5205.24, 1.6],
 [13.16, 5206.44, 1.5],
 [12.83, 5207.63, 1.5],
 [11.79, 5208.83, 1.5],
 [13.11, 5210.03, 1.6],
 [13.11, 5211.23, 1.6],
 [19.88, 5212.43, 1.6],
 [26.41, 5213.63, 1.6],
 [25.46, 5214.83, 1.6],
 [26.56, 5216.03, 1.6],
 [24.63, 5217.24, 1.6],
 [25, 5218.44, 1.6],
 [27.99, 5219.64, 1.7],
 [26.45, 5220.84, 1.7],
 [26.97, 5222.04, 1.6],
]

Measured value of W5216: 26.56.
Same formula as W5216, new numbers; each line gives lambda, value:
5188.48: 20.86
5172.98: 12.62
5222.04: 26.97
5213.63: 26.41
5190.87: 20.45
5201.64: 23.29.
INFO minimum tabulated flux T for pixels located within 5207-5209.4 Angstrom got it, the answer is 11.79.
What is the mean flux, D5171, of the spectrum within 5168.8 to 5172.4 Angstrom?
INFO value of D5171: 15.7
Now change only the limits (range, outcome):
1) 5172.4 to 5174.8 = 12.7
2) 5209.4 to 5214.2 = 18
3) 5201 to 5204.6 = 21.5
